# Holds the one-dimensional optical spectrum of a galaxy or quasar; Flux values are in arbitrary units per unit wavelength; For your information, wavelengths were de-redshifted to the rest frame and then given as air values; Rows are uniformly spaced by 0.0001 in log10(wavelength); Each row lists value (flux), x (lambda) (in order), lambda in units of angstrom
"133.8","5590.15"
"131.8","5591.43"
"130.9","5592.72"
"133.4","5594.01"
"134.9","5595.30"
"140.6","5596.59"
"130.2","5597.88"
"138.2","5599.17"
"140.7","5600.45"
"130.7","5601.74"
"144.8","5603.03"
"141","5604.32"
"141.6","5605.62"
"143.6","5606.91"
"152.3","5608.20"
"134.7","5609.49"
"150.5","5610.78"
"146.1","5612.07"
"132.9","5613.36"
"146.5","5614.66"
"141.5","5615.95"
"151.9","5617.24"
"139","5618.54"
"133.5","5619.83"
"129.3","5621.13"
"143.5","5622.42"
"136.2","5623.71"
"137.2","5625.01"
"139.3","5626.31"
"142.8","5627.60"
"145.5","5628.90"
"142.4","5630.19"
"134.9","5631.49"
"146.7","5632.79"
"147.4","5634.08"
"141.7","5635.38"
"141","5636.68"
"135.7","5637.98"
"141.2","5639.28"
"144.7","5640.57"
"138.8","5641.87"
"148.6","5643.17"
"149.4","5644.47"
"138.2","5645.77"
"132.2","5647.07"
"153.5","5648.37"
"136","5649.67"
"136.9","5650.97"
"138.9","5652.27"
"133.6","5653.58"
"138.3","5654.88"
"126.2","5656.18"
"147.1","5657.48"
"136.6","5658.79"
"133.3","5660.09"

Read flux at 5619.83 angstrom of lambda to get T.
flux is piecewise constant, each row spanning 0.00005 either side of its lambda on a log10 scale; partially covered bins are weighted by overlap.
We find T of 133.5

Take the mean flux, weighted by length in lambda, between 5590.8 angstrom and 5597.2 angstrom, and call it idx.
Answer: 134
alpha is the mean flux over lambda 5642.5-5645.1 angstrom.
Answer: 149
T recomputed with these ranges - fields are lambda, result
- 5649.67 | 136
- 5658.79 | 136.6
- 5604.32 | 141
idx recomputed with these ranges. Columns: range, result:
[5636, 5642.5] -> 140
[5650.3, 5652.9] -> 138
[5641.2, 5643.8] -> 144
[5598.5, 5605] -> 139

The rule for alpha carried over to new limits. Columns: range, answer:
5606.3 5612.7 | 146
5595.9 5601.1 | 138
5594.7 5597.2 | 138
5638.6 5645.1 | 145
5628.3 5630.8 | 144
